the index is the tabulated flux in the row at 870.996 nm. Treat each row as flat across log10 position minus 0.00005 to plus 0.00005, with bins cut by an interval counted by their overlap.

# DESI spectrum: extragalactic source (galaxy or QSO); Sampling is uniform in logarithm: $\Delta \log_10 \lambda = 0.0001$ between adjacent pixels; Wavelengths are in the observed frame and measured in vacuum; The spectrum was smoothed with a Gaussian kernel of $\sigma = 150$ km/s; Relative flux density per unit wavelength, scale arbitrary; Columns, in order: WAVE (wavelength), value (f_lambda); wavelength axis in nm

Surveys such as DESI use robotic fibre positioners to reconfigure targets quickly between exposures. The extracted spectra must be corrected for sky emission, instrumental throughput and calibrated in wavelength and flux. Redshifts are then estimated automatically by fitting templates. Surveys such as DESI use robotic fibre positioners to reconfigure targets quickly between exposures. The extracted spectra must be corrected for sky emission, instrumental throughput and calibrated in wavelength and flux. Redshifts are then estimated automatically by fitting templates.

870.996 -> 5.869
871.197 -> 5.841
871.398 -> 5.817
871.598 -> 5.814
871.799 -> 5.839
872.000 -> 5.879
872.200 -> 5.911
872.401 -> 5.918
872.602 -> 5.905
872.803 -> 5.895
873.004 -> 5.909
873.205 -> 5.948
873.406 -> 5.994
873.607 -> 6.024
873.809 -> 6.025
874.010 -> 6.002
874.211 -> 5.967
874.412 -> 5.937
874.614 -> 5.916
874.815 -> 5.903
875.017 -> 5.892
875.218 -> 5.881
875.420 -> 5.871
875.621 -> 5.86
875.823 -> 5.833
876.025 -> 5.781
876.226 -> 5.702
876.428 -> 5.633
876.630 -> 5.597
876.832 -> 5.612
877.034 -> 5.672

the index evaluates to 5.869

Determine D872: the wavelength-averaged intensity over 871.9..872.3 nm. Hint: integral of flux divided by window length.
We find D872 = 5.91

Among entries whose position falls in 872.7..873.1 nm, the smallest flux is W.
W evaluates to 5.895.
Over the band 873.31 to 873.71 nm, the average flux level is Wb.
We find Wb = 6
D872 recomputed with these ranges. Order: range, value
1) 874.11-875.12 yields 5.92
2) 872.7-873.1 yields 5.9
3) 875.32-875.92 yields 5.86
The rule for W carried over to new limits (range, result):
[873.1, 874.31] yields 5.948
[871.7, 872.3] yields 5.839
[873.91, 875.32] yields 5.881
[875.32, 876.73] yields 5.597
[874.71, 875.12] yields 5.892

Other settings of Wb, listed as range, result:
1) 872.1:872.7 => 5.91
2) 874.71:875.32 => 5.89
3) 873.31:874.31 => 6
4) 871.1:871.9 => 5.83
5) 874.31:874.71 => 5.92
